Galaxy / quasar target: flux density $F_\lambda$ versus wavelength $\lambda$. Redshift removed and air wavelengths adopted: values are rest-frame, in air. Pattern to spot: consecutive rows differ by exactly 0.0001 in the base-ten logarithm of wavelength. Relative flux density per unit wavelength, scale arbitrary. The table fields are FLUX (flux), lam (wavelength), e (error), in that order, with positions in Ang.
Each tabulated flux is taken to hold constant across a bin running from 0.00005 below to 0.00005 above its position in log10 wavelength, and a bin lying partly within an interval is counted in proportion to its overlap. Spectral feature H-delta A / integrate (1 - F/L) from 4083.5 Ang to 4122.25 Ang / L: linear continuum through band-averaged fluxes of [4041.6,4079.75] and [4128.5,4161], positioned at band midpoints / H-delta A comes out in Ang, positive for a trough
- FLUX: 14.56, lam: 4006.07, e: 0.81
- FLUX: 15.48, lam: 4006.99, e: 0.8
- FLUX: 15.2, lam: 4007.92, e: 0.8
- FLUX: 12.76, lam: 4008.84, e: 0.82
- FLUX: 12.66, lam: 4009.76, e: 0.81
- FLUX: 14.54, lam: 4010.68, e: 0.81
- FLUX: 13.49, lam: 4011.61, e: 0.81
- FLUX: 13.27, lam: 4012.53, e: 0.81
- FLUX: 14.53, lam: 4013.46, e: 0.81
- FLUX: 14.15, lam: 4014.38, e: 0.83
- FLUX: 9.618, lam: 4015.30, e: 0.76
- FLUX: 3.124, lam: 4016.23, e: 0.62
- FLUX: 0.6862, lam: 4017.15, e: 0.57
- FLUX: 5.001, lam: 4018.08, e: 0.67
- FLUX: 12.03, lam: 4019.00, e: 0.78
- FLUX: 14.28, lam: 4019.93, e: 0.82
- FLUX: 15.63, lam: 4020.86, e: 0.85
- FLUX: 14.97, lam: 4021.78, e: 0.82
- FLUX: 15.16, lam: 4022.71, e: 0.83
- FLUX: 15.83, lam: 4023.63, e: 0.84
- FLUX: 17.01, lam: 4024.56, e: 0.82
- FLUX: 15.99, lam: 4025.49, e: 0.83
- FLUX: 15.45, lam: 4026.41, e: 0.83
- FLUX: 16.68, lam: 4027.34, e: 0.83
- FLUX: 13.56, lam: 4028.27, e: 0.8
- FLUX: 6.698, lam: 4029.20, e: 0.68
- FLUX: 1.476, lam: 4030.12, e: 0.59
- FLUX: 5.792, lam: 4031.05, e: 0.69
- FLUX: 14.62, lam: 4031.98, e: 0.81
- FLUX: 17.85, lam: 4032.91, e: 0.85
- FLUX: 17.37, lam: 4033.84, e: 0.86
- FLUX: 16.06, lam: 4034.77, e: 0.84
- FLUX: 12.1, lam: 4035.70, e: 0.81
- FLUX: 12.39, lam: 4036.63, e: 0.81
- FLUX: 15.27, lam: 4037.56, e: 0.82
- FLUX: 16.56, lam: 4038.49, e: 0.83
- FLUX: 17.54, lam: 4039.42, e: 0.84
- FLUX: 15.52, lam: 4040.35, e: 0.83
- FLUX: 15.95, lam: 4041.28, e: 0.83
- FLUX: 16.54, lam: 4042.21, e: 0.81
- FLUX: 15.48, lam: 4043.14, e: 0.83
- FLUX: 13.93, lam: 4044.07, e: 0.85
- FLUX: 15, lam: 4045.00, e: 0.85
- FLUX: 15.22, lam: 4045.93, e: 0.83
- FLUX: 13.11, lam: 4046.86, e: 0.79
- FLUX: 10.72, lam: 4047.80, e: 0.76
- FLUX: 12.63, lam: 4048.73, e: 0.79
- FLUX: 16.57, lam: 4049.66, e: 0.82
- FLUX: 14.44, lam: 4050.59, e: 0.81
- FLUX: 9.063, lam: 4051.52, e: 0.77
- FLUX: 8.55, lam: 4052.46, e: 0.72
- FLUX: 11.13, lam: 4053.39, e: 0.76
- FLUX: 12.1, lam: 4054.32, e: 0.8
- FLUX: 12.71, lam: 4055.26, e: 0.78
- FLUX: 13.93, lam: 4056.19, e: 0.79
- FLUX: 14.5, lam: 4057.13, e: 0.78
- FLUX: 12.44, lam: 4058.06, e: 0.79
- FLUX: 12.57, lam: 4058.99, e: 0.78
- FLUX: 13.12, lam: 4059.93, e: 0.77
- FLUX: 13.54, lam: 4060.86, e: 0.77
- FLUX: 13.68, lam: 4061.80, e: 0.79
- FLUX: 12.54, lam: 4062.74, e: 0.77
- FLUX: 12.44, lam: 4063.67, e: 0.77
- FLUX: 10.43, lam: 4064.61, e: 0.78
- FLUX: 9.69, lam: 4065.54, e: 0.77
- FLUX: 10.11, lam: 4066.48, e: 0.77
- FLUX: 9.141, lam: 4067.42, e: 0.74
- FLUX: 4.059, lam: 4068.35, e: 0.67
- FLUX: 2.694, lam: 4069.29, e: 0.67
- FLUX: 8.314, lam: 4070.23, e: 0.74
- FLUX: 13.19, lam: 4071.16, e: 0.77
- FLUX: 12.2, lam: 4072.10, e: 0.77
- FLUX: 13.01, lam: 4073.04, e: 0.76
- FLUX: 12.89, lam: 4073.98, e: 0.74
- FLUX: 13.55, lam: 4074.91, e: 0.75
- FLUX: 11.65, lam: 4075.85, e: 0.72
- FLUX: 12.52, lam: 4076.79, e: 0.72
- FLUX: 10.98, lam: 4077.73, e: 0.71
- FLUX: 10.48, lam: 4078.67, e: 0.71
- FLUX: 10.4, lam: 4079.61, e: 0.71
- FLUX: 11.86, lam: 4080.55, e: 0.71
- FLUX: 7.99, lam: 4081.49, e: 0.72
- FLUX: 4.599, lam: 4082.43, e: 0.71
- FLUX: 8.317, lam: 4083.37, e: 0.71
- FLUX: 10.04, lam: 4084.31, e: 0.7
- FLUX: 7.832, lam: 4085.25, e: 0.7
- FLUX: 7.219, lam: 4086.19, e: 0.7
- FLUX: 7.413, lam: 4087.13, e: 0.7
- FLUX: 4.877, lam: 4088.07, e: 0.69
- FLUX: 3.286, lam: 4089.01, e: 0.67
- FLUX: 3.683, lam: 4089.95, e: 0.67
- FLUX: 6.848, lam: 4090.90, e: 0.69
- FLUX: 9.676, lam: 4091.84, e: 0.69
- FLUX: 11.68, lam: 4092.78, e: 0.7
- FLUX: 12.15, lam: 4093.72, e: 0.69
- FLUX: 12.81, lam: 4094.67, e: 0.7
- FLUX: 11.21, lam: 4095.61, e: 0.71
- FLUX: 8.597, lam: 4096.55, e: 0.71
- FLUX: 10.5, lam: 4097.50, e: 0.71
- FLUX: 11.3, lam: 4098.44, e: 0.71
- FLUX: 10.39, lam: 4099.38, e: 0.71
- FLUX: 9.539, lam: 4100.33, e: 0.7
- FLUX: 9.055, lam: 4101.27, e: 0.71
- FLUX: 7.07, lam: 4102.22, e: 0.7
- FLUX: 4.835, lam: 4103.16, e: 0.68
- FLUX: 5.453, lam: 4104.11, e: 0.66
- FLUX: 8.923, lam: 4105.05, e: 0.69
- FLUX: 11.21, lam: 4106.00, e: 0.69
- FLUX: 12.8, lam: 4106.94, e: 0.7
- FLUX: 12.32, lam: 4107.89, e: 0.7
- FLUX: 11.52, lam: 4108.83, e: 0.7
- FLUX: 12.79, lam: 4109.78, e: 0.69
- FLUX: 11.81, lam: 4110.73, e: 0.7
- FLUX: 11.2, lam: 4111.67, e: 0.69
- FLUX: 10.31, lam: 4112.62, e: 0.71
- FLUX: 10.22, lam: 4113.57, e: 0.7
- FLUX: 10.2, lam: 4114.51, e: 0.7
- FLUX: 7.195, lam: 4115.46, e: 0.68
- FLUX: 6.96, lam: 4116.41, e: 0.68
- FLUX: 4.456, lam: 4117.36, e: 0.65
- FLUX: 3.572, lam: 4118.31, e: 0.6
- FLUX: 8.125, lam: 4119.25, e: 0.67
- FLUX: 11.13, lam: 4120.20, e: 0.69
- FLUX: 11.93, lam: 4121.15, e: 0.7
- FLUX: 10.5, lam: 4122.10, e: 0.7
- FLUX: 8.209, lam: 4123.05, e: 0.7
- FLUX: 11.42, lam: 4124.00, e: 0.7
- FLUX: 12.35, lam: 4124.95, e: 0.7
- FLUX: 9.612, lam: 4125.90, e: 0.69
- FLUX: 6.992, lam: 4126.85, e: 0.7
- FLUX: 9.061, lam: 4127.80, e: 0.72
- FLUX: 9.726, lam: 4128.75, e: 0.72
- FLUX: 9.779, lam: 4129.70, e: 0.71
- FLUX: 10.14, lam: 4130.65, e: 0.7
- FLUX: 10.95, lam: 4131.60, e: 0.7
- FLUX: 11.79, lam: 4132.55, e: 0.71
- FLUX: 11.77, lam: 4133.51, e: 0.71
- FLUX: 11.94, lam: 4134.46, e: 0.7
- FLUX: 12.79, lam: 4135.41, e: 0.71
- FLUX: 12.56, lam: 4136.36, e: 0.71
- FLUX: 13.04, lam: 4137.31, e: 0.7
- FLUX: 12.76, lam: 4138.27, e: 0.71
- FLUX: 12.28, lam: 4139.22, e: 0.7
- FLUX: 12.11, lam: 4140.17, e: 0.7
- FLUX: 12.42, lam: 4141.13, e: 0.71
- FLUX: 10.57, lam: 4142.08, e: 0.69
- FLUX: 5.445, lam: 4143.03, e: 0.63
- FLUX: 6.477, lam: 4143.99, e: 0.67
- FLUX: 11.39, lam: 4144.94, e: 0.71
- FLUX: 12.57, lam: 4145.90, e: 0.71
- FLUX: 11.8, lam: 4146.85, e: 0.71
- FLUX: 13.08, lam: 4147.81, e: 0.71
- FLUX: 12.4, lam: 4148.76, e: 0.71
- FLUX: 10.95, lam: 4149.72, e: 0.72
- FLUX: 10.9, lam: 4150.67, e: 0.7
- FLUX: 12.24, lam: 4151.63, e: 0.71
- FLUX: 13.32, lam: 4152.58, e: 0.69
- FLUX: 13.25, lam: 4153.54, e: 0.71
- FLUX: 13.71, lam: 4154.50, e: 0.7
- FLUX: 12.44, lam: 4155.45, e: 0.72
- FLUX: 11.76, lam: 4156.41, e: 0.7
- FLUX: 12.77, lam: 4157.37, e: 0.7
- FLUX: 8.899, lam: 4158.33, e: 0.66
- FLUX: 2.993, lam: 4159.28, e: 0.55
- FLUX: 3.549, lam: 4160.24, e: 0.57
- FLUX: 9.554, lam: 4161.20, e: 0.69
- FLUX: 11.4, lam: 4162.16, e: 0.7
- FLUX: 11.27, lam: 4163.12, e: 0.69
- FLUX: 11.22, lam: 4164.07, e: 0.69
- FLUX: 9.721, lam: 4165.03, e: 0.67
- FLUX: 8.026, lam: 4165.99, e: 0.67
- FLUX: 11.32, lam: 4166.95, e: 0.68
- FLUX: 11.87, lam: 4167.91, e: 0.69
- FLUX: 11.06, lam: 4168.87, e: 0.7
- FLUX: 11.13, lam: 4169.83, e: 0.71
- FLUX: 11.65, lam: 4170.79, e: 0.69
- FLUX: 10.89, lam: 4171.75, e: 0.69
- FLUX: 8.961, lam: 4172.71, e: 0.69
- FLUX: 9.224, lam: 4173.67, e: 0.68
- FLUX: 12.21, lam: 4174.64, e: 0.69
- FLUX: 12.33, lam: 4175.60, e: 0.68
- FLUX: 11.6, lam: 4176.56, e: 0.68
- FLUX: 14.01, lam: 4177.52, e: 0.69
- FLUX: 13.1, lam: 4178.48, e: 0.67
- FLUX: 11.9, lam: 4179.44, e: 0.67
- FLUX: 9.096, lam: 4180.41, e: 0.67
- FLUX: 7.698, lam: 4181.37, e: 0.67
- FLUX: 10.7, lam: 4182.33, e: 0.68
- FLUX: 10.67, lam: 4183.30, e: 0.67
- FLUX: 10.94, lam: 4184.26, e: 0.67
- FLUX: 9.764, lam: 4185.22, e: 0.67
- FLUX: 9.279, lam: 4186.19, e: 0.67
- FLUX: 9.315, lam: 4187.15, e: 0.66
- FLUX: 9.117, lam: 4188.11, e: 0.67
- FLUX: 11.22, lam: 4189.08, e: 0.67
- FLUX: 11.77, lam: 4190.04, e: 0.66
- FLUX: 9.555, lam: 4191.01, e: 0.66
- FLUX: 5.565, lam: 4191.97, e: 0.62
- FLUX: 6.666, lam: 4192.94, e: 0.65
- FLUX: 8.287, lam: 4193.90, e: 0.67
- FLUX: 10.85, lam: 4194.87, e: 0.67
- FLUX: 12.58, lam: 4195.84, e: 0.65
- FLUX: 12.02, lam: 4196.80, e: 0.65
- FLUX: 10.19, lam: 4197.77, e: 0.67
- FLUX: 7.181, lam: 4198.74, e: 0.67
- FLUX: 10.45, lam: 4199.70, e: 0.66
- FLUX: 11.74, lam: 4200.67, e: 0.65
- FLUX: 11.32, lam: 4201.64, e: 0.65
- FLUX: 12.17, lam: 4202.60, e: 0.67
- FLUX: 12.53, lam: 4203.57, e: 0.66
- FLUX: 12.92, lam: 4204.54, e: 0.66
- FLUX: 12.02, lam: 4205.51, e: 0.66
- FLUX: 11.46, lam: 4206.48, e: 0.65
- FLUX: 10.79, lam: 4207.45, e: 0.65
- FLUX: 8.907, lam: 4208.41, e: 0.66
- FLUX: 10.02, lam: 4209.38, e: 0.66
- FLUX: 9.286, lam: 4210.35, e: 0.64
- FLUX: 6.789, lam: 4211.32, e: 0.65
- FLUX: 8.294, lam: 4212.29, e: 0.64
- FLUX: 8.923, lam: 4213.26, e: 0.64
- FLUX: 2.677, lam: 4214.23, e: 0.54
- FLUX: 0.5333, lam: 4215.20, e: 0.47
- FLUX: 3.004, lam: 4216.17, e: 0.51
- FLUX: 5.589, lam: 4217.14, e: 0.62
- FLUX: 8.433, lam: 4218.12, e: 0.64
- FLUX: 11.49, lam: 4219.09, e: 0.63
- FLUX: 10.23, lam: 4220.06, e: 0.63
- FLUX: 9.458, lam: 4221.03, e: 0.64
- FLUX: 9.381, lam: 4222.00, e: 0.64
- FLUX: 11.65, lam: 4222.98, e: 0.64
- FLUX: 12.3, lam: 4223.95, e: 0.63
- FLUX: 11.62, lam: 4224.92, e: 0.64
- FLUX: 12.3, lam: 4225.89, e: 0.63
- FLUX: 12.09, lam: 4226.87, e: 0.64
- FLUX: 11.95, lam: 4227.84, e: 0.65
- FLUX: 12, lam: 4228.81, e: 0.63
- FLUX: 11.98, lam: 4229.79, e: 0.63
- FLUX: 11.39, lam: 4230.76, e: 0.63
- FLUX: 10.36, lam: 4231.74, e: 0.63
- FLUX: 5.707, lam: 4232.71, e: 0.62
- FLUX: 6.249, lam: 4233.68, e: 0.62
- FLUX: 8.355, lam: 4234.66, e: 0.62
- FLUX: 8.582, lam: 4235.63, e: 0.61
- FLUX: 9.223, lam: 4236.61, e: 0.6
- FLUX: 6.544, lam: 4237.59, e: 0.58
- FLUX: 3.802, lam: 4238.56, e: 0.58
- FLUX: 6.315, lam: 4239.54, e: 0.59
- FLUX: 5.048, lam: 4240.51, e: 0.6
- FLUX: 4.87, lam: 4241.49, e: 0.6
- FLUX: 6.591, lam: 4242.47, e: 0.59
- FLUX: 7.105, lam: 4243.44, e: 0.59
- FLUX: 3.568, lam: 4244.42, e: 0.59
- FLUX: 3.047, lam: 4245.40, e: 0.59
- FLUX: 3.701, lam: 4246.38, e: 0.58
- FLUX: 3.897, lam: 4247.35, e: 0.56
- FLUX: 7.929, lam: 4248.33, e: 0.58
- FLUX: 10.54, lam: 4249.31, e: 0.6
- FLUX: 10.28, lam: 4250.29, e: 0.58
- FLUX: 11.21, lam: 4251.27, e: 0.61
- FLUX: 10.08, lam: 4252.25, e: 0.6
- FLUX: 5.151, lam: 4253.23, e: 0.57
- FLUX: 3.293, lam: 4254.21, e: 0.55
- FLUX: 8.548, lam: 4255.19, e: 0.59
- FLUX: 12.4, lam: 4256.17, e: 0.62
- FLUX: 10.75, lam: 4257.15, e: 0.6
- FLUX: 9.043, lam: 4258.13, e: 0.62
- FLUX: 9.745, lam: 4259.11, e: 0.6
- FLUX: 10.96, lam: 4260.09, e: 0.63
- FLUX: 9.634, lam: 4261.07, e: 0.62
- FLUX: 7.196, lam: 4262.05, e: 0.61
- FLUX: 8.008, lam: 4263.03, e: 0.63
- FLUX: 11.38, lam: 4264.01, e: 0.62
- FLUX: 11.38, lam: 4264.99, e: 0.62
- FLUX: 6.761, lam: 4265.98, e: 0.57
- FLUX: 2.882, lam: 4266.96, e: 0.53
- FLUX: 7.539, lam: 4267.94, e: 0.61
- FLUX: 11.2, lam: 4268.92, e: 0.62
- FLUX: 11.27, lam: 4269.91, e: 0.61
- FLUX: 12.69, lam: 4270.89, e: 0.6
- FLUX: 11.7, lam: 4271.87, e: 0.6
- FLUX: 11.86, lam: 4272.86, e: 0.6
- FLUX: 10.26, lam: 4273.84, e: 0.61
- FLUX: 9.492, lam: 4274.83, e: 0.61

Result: 8.2 Ang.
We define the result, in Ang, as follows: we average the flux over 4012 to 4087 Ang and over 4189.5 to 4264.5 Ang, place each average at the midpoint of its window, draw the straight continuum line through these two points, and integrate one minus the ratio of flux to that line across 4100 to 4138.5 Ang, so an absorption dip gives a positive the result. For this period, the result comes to 2.8 Ang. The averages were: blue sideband 12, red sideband 8.82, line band 9.94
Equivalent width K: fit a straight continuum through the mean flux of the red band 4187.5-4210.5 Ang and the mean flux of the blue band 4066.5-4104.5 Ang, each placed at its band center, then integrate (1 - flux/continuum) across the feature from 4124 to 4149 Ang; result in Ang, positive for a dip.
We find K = -3.40 Ang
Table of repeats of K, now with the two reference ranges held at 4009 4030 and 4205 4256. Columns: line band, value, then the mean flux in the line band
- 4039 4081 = -2.6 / 12.3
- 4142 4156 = -2.3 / 11.4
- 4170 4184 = -2.7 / 11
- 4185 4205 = -3.0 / 10.2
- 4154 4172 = -1.5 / 10.3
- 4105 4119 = 1.1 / 9.7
